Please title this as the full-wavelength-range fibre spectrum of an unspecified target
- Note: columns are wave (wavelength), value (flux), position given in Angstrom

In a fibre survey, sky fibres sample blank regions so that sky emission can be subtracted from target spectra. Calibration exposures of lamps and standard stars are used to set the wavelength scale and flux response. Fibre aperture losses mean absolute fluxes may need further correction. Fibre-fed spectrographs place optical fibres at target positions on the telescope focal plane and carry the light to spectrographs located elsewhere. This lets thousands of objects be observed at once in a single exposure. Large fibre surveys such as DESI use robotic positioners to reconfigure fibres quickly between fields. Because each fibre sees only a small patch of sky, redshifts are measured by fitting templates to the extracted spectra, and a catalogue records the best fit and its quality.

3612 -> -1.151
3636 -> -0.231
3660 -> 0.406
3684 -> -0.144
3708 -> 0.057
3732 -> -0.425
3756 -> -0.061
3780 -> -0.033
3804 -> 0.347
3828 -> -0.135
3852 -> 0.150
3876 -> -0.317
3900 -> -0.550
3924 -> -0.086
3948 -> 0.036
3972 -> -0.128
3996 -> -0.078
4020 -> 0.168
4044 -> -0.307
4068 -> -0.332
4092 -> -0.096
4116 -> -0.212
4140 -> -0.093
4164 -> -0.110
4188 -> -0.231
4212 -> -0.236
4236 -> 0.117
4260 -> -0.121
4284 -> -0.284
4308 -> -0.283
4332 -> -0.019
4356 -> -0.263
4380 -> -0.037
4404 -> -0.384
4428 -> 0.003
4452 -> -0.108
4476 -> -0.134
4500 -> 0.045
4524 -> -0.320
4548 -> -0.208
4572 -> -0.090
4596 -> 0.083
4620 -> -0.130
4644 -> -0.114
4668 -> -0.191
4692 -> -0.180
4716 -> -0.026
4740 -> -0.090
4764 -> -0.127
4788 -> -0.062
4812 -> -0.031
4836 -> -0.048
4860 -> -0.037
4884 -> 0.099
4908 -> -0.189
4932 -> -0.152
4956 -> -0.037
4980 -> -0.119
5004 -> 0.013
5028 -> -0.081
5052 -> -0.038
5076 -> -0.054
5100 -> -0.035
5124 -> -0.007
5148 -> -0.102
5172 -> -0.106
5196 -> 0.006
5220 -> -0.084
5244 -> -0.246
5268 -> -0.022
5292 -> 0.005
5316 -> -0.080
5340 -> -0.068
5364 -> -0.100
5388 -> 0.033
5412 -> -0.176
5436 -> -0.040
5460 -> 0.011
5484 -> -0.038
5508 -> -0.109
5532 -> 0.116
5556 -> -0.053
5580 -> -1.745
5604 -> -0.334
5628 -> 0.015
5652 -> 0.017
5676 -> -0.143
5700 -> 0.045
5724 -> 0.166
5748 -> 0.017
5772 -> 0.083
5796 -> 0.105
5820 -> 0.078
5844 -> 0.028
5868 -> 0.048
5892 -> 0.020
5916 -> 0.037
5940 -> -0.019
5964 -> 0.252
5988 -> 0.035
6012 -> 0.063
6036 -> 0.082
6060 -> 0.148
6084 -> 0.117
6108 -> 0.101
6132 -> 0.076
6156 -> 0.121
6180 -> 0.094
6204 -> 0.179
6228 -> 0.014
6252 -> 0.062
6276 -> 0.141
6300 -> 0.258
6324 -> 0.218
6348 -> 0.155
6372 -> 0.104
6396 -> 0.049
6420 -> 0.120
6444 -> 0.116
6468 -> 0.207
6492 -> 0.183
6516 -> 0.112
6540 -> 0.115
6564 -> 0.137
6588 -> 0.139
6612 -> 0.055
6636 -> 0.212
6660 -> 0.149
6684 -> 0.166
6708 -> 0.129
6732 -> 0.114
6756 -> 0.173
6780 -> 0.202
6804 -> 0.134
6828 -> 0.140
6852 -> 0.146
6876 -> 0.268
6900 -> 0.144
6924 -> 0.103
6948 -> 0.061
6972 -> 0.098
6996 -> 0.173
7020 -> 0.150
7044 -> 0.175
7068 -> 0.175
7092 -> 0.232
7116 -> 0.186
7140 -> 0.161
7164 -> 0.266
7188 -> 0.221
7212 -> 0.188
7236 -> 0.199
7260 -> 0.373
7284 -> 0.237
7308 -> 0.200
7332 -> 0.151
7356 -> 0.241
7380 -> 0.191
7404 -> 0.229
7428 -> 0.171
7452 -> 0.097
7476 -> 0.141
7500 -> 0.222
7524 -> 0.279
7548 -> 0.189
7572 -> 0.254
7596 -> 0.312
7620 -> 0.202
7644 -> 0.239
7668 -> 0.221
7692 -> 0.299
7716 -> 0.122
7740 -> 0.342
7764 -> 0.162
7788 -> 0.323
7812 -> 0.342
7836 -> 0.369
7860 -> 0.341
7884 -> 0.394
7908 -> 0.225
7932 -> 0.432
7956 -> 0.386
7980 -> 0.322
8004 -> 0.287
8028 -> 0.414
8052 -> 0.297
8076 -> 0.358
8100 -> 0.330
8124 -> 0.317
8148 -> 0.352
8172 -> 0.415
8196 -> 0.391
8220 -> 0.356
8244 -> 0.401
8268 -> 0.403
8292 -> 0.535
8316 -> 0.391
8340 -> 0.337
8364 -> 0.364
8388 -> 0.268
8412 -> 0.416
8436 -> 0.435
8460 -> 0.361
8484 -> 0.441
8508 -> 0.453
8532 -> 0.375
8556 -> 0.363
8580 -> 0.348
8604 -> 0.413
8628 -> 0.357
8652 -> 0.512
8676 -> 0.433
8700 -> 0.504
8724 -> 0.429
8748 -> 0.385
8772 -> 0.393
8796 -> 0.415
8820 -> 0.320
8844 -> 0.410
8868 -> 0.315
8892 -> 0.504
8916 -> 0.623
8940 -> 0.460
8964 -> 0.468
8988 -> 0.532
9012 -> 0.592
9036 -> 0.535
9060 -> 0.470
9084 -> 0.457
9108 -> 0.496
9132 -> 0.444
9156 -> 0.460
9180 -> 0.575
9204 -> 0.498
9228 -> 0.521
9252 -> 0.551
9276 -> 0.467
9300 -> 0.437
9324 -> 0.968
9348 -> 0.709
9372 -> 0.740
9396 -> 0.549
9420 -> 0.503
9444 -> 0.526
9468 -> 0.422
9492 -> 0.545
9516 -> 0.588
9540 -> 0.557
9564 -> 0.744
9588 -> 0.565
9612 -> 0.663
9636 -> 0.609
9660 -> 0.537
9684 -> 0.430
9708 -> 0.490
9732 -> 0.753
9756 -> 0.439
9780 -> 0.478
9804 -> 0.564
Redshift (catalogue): 0.944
